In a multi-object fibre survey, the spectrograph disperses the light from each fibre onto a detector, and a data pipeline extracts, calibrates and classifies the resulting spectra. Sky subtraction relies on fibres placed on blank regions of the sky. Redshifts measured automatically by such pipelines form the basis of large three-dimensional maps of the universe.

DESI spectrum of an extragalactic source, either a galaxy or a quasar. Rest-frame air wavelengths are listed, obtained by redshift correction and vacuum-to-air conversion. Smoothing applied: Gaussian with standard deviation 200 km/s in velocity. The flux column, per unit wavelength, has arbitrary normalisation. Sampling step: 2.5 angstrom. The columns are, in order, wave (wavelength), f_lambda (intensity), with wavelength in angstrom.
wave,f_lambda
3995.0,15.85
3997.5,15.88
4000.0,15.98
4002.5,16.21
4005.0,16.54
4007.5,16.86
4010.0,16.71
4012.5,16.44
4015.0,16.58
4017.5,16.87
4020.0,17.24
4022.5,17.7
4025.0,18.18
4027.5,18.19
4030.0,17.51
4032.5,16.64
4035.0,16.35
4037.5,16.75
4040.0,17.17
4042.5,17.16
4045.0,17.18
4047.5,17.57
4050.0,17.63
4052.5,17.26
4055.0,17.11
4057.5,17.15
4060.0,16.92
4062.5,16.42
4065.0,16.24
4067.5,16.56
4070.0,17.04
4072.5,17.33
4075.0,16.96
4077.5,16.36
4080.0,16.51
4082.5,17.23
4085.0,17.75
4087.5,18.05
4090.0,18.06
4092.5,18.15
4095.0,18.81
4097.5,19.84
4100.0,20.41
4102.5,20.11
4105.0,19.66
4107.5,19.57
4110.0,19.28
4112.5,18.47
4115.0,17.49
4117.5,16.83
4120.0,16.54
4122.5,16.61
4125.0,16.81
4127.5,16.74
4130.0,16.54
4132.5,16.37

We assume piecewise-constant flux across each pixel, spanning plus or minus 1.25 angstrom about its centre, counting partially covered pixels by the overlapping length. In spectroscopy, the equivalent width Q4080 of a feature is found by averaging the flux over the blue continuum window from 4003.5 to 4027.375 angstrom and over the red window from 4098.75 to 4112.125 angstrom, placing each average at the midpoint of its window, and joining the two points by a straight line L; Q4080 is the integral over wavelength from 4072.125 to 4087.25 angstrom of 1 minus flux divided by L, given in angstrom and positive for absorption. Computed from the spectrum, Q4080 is 1.50 angstrom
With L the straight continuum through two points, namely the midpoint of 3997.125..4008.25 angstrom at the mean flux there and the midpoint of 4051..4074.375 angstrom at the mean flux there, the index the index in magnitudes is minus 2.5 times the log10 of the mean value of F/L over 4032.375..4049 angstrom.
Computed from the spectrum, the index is -0.02 mag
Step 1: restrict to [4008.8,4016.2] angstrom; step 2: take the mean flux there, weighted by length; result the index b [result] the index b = 16.6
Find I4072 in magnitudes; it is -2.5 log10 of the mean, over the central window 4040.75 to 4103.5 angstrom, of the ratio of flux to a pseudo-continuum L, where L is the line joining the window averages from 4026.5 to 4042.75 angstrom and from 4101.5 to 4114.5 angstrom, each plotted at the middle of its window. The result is 0.04 mag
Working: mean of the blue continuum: 17.1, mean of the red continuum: 19.3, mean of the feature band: 17.6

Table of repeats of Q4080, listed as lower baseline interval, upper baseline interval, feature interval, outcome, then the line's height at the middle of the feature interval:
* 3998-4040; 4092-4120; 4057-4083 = 1.86 angstrom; 18.1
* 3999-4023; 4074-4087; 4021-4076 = -0.88 angstrom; 16.9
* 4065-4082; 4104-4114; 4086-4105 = -0.83 angstrom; 18.3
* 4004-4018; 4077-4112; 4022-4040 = -0.20 angstrom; 17.1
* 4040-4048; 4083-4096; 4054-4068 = 0.66 angstrom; 17.6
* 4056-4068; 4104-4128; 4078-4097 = -0.66 angstrom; 17.2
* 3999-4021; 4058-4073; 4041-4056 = -0.56 angstrom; 16.7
